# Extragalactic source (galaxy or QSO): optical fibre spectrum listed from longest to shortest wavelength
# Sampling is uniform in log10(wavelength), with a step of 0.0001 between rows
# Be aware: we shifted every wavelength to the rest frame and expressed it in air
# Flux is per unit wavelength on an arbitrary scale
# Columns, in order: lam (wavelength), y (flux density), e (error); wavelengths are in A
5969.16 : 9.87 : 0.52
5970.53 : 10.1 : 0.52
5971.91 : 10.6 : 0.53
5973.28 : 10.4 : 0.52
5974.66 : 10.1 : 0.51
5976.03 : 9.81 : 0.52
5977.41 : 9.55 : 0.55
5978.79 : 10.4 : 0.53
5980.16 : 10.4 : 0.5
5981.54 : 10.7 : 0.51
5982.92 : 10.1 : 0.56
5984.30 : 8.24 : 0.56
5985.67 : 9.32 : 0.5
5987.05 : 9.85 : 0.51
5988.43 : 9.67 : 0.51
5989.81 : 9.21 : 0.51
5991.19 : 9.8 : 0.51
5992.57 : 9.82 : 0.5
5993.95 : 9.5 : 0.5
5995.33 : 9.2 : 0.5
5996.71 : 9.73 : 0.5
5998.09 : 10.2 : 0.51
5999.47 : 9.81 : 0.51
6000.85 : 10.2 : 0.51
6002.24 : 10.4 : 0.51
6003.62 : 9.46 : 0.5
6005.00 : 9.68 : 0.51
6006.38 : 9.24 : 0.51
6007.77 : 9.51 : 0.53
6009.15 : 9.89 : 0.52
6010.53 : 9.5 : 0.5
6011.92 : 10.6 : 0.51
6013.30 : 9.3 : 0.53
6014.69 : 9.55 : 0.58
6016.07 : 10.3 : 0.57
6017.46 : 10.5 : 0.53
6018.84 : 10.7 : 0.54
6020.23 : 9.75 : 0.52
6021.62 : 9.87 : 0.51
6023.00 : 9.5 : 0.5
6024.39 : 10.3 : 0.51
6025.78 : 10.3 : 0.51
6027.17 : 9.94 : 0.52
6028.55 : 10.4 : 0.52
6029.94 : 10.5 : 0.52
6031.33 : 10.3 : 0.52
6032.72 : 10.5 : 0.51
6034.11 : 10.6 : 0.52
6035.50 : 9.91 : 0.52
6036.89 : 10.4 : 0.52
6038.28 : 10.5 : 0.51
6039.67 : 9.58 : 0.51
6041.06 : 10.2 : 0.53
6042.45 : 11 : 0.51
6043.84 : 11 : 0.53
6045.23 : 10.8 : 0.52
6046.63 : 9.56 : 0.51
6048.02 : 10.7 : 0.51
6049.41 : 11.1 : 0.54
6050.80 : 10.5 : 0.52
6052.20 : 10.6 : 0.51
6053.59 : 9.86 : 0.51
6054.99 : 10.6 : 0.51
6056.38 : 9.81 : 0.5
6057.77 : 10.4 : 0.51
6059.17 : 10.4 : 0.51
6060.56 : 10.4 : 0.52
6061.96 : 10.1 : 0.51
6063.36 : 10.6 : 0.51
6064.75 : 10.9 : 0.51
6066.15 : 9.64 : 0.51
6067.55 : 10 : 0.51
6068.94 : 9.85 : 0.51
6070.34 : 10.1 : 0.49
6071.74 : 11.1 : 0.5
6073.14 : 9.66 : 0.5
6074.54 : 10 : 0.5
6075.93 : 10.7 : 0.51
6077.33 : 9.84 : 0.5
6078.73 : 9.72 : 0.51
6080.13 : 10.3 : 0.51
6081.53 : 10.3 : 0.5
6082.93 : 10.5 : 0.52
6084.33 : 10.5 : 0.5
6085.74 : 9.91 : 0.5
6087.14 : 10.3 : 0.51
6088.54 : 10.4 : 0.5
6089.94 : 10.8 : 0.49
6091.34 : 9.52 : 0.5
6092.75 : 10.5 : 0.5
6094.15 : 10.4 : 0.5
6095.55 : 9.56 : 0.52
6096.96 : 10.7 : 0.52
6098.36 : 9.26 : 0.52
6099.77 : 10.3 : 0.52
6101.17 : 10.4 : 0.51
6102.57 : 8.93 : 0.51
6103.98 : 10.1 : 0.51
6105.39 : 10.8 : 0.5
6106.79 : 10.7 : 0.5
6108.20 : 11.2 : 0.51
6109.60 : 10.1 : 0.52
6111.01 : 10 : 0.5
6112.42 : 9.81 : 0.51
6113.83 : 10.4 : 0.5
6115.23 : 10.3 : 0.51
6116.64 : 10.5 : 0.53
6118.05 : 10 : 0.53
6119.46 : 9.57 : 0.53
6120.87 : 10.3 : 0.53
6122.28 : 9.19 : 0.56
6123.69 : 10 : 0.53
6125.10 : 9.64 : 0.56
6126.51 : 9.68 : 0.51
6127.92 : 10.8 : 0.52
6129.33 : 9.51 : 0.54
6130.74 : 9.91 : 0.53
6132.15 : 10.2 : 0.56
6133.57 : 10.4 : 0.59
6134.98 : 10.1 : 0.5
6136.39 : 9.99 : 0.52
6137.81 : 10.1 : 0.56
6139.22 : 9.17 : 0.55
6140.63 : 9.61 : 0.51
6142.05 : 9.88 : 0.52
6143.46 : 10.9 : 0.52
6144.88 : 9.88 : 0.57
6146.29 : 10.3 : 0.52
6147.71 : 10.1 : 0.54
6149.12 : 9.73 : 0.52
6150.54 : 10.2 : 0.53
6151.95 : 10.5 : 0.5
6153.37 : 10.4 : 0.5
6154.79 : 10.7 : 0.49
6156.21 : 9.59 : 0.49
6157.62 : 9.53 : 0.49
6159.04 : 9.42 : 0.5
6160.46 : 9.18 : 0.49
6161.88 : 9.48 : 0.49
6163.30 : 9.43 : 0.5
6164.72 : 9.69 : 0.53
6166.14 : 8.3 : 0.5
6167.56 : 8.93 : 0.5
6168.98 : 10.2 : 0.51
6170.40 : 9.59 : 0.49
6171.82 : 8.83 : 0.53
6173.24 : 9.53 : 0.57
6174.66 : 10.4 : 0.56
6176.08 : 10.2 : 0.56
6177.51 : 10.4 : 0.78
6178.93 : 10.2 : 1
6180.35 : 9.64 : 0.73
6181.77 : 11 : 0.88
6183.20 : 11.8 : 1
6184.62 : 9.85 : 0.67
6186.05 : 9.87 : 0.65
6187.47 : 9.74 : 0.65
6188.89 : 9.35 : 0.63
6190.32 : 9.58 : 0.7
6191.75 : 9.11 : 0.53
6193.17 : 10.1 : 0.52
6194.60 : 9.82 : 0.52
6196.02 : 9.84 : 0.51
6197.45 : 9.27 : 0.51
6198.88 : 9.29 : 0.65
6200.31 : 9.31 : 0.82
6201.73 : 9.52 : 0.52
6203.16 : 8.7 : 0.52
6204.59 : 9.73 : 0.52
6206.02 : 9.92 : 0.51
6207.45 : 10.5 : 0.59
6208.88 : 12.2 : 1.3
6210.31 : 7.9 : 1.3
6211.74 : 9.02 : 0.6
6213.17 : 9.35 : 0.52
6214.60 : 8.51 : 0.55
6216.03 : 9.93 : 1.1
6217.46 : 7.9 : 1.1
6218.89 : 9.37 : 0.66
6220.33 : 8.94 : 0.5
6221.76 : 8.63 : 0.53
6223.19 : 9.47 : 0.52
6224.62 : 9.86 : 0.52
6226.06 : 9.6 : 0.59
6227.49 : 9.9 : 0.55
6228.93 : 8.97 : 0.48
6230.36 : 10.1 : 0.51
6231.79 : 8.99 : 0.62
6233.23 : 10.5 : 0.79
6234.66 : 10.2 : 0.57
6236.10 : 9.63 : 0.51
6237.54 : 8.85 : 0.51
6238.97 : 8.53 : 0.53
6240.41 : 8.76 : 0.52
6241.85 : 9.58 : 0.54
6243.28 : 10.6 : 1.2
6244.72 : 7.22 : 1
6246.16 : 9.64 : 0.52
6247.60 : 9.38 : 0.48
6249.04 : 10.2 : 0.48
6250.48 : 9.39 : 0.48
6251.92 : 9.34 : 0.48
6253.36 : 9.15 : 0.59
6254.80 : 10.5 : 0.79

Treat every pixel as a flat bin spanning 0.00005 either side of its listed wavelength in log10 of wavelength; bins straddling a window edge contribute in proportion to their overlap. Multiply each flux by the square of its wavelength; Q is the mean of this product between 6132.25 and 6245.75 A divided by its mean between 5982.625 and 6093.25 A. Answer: 1.0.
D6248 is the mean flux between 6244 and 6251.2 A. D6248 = 9.16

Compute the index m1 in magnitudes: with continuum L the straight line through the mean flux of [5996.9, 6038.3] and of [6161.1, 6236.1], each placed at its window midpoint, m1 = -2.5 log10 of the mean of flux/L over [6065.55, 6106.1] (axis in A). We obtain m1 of -0.03 mag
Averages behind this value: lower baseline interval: 10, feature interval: 10.1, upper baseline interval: 9.62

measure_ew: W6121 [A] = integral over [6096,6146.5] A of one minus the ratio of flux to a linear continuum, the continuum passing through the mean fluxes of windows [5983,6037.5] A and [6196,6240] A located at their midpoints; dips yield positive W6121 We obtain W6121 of -2.3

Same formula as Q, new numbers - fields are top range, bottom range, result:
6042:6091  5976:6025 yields 1.08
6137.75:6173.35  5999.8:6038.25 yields 1.01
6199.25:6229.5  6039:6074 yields 0.96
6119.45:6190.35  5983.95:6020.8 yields 1.07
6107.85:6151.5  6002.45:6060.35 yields 1.02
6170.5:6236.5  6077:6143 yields 0.99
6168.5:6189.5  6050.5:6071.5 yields 1.02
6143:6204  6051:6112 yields 0.99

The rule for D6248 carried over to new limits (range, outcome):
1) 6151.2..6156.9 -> 10.3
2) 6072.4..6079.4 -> 10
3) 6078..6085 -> 10.3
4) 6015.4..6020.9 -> 10.3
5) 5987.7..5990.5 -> 9.44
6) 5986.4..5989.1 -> 9.75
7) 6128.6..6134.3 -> 10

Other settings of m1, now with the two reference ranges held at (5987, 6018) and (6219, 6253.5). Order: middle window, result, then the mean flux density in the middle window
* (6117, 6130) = -0.03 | 9.87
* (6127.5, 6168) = -0.04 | 9.86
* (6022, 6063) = -0.07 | 10.3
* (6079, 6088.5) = -0.07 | 10.3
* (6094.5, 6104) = -0.03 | 9.9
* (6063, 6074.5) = -0.06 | 10.2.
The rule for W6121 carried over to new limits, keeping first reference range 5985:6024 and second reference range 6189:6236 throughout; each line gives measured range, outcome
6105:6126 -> -1.1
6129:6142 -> -0.4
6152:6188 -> -1.1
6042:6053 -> -1.0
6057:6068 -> -0.7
